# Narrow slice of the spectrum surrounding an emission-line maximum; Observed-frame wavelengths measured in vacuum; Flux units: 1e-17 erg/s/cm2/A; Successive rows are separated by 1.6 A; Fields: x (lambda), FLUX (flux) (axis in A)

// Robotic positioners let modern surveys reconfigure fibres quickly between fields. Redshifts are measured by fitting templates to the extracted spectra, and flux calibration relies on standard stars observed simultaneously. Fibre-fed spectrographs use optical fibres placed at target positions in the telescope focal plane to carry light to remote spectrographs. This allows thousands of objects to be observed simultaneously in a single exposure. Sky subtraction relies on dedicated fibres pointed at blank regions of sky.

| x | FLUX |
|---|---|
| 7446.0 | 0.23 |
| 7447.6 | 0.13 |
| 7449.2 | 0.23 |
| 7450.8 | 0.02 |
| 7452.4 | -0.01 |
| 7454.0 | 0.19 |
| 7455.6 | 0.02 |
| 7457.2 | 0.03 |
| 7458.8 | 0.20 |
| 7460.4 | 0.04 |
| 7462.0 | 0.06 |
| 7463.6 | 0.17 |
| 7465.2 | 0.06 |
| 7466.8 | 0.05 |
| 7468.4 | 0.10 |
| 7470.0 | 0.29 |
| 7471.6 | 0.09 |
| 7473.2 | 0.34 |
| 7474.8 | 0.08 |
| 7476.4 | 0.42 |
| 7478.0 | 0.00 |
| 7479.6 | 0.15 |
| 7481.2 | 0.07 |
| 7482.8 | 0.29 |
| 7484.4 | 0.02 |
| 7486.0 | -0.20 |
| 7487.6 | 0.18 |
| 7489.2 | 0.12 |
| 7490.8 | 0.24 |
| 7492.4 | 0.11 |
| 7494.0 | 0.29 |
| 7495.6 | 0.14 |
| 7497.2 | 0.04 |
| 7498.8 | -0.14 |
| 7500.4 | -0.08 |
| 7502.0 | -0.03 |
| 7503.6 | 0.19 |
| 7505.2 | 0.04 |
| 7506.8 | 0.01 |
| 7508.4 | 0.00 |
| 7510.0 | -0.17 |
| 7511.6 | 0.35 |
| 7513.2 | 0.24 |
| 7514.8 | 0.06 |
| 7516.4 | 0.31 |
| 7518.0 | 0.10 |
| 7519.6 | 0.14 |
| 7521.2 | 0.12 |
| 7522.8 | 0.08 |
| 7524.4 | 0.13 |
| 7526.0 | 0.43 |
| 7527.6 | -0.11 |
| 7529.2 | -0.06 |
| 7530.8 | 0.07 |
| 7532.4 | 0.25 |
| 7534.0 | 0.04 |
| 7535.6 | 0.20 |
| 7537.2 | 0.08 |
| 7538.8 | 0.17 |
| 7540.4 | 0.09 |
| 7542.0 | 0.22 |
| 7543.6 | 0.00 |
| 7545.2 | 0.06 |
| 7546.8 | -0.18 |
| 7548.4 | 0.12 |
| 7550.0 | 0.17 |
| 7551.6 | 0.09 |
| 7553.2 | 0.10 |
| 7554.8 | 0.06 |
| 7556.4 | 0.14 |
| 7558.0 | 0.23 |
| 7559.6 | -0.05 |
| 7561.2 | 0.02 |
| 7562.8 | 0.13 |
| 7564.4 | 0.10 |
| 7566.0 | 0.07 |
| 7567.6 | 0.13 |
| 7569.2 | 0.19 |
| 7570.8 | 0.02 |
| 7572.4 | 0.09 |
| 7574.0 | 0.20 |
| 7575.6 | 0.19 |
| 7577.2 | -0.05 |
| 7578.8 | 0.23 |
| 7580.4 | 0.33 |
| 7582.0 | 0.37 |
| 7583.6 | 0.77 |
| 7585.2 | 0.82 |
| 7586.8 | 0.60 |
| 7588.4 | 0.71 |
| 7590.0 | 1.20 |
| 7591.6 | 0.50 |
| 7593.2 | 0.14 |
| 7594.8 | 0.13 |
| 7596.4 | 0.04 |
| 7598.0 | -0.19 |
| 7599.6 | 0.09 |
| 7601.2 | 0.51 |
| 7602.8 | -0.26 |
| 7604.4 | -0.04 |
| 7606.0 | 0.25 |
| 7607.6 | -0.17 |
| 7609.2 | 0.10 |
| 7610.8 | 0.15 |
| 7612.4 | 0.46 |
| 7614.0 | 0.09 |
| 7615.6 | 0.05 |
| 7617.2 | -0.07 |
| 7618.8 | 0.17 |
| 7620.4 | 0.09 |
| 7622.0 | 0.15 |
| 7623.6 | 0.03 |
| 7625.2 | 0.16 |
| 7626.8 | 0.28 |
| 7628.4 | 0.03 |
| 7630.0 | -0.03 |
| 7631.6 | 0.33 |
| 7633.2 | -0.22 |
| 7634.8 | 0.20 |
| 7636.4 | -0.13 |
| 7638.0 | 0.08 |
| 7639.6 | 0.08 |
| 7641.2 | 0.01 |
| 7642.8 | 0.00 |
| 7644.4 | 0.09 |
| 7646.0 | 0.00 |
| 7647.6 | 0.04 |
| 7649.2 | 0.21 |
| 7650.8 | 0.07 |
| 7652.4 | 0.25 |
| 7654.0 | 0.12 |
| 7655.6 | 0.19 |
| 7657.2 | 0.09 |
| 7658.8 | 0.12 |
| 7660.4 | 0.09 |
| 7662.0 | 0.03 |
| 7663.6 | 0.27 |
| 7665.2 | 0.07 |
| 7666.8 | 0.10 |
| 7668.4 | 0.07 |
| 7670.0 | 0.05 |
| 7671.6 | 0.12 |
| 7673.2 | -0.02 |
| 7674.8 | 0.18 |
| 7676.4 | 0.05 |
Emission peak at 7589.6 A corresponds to [O II]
